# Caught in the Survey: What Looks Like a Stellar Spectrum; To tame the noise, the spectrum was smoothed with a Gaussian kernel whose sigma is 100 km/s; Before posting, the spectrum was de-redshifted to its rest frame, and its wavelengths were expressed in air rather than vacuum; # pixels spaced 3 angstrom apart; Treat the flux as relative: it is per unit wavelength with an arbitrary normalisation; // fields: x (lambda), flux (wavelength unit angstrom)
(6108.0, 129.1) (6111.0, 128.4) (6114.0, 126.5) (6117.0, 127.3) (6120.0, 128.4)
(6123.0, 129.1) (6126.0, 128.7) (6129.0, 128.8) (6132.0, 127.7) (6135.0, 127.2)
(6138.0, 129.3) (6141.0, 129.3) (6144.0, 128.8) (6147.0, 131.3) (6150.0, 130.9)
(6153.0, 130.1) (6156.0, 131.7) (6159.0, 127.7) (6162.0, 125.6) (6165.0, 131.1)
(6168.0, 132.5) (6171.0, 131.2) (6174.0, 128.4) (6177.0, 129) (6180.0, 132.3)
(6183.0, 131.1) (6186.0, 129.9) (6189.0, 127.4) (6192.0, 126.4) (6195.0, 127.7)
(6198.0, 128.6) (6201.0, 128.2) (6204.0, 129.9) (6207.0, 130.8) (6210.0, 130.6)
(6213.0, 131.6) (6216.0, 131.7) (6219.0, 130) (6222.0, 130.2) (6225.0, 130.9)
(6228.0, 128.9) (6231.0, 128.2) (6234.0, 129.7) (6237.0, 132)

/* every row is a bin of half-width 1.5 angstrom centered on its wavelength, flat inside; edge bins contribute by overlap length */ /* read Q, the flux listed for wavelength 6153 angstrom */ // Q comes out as 130.1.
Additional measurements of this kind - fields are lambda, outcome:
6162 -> 125.6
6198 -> 128.6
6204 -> 129.9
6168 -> 132.5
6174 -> 128.4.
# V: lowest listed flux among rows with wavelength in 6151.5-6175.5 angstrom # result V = 125.6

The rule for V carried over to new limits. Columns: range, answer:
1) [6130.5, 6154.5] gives 127.2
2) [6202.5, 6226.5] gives 129.9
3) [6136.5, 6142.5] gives 129.3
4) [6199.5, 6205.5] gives 128.2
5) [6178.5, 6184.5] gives 131.1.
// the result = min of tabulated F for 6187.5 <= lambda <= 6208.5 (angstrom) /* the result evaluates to 126.4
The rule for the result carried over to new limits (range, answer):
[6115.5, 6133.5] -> 127.3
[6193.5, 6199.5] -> 127.7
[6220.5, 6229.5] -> 128.9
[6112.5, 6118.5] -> 126.5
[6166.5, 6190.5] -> 127.4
